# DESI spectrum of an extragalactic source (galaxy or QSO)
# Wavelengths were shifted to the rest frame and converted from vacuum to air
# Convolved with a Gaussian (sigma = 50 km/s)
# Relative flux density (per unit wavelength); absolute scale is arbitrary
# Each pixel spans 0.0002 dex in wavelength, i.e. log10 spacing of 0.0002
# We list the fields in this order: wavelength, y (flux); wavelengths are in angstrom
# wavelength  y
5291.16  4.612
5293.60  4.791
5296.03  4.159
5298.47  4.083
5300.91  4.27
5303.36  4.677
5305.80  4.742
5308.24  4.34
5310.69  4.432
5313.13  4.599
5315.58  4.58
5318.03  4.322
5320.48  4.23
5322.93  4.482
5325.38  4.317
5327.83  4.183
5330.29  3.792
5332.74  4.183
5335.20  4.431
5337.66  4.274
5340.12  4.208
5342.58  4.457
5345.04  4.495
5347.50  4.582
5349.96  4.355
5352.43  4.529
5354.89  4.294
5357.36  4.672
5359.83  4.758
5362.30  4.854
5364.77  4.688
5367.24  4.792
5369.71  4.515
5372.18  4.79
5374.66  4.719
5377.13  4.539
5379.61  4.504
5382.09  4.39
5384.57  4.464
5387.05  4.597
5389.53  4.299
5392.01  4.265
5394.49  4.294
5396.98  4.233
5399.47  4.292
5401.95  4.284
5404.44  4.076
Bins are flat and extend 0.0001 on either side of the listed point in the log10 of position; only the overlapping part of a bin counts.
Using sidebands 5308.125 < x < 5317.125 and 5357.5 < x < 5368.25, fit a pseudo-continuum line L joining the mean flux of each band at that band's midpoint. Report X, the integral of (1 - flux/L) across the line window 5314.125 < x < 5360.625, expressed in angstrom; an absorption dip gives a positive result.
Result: 2.6 angstrom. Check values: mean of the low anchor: 4.5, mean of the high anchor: 4.76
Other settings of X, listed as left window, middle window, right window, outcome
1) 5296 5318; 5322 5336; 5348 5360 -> 0.8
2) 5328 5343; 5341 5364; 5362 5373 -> -0.4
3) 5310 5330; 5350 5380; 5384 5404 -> -2.0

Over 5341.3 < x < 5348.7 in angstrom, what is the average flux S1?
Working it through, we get 4.51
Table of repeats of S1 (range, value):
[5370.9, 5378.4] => 4.68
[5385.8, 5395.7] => 4.37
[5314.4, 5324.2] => 4.4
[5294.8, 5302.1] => 4.18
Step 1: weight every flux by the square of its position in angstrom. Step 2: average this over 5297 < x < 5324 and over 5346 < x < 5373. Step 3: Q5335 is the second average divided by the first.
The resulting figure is 1.06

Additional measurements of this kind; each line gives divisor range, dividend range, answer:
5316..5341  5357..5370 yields 1.13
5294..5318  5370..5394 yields 1.04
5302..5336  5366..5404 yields 1.04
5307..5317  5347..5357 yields 1.01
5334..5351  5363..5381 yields 1.07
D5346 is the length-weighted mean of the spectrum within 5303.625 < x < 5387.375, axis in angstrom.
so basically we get 4.48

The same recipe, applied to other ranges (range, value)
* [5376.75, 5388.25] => 4.49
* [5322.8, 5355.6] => 4.32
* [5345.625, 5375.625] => 4.63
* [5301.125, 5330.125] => 4.41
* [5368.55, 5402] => 4.45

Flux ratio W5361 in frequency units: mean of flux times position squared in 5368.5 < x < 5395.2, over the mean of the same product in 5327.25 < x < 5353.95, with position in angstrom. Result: 1.1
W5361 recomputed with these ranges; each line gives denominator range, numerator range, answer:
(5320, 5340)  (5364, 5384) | 1.11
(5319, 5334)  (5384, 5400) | 1.06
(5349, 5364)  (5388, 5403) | 0.95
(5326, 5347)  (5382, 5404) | 1.04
